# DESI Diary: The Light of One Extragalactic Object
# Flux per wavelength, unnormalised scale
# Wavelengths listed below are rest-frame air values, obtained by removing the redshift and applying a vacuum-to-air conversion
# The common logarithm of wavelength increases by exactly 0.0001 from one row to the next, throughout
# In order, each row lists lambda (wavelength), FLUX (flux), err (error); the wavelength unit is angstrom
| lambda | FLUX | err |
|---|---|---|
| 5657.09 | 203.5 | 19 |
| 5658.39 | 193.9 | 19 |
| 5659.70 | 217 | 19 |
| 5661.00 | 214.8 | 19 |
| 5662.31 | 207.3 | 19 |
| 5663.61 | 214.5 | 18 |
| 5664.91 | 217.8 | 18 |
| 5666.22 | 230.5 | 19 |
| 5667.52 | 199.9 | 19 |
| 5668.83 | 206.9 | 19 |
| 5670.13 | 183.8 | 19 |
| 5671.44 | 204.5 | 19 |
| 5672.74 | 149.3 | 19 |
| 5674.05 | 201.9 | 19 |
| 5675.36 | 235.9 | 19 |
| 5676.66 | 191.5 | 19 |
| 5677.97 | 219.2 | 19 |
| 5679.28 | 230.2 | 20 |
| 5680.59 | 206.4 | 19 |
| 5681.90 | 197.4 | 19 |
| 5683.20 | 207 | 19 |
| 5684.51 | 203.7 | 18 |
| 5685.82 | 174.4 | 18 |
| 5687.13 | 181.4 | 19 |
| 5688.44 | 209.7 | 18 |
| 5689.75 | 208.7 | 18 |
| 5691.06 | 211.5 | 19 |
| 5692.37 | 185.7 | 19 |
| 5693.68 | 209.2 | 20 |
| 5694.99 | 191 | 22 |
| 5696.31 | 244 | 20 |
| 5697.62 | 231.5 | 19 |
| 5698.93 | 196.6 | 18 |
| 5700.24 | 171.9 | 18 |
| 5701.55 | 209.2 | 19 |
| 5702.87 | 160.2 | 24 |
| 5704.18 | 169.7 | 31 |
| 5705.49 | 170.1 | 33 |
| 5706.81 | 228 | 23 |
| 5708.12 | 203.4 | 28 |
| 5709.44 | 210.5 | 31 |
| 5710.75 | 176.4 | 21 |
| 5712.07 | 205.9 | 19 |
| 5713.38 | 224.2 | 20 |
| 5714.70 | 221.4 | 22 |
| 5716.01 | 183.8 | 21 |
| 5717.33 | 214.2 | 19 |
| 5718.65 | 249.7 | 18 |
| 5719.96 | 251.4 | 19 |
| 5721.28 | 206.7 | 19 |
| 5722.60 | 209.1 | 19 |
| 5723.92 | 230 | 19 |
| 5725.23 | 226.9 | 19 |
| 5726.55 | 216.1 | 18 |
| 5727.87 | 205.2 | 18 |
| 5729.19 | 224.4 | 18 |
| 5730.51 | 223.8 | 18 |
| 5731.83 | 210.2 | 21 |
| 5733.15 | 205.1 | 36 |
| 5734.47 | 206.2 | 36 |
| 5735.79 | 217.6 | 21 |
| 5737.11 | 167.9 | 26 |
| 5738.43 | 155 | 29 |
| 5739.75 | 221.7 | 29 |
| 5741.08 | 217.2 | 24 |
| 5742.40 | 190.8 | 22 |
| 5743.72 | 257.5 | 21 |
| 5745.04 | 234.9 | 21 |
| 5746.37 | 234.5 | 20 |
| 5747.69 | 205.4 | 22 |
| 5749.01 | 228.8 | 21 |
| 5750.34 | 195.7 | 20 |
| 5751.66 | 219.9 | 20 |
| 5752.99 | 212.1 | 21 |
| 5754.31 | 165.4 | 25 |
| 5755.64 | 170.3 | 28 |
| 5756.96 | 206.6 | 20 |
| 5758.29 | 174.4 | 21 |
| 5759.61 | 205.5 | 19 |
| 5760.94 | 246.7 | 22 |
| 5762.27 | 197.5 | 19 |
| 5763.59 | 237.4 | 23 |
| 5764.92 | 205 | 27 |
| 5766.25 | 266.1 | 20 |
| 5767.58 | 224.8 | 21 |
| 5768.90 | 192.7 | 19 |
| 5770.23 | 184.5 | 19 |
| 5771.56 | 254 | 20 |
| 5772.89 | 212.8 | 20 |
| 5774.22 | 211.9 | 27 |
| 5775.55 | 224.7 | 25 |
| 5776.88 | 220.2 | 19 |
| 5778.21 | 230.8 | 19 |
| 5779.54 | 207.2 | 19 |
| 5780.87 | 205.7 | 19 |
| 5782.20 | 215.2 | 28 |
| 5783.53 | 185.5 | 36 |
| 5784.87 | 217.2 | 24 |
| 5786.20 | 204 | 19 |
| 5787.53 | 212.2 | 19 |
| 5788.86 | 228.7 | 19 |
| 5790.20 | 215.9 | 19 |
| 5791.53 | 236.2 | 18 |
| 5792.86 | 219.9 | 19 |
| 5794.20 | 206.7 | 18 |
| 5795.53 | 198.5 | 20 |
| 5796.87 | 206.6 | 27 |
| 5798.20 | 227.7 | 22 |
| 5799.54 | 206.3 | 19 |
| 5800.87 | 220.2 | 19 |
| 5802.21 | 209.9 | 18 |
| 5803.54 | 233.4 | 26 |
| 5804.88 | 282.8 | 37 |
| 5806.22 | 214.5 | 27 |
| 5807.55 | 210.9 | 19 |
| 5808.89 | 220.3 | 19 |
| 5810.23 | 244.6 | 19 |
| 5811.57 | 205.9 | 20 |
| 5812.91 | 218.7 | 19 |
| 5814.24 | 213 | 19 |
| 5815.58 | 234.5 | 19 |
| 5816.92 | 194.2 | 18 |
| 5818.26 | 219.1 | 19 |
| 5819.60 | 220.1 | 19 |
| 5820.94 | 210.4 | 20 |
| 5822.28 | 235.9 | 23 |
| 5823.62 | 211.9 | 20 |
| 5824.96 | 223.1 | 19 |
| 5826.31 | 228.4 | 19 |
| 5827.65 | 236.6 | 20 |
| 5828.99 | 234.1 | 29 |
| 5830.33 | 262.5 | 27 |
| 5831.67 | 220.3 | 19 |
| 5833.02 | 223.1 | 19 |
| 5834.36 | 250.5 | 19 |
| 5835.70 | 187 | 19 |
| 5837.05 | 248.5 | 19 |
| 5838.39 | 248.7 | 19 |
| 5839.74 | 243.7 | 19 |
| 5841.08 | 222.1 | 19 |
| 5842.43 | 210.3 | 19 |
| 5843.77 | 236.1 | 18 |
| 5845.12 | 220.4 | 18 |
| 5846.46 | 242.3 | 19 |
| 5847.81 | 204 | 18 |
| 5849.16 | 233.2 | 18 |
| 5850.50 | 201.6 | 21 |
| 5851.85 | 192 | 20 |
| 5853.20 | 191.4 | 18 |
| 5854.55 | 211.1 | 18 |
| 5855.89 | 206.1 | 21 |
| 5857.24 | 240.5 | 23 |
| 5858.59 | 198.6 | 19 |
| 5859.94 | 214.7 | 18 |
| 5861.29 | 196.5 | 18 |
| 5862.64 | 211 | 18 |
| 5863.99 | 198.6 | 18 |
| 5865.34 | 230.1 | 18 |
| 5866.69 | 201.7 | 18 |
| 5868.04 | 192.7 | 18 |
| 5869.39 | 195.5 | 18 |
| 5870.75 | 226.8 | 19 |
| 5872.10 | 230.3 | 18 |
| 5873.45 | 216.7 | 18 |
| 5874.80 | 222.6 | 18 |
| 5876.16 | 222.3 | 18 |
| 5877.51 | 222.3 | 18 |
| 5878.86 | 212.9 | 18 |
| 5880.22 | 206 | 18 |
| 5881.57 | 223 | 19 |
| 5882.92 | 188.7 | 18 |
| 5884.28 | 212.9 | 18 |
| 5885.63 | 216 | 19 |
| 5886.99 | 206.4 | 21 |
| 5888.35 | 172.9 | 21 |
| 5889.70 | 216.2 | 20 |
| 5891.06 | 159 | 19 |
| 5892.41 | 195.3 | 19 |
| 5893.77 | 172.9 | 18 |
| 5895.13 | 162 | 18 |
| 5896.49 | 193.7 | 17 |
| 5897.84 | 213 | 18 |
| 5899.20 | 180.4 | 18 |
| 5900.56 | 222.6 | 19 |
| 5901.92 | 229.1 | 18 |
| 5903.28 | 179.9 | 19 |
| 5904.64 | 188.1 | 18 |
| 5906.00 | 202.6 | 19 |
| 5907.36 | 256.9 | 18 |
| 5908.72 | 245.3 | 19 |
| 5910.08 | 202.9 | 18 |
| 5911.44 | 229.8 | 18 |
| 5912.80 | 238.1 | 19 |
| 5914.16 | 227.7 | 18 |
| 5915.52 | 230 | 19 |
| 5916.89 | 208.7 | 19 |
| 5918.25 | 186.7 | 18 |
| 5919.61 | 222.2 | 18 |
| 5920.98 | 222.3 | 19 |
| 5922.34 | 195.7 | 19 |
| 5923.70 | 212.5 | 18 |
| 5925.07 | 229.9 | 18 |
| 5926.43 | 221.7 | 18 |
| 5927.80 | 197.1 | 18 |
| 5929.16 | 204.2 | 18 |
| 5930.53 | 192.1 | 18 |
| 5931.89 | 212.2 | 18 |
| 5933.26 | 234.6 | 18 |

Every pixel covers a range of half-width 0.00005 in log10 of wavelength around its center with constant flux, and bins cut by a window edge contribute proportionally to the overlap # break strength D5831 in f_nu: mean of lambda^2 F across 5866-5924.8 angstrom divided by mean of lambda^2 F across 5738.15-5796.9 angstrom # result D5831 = 1.0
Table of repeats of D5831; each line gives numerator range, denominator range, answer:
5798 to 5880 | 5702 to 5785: 1.08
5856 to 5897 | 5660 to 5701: 1.07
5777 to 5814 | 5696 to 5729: 1.08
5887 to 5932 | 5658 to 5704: 1.10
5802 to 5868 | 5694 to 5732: 1.10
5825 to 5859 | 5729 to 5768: 1.10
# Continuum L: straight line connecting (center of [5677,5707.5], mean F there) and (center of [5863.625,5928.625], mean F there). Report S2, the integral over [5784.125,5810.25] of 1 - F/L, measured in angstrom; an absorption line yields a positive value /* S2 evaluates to -1.9 angstrom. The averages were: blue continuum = 201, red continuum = 209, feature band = 220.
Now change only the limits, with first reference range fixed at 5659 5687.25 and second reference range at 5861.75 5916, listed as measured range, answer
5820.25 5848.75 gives -2.9 angstrom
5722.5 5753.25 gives -1.1 angstrom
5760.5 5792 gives -1.7 angstrom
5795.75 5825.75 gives -2.0 angstrom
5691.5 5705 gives 0.6 angstrom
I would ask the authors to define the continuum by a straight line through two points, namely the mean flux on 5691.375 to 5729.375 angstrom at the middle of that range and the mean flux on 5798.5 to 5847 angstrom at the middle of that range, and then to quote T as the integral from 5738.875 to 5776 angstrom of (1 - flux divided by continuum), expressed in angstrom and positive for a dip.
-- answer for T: 0.3 angstrom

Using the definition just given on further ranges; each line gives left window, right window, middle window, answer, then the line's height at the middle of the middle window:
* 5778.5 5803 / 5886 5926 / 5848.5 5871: 0.2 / 209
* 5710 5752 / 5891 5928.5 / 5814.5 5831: -1.1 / 211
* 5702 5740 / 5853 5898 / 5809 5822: -0.8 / 206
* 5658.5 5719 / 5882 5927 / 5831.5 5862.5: -1.9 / 206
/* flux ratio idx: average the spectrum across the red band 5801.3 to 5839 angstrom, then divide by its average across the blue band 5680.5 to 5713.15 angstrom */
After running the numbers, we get 1.14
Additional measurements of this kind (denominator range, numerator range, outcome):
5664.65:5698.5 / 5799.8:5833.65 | 1.10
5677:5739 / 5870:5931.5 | 1.02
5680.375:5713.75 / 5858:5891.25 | 1.05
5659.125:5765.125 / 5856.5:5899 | 0.99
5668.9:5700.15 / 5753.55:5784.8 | 1.04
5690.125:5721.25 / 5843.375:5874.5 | 1.04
